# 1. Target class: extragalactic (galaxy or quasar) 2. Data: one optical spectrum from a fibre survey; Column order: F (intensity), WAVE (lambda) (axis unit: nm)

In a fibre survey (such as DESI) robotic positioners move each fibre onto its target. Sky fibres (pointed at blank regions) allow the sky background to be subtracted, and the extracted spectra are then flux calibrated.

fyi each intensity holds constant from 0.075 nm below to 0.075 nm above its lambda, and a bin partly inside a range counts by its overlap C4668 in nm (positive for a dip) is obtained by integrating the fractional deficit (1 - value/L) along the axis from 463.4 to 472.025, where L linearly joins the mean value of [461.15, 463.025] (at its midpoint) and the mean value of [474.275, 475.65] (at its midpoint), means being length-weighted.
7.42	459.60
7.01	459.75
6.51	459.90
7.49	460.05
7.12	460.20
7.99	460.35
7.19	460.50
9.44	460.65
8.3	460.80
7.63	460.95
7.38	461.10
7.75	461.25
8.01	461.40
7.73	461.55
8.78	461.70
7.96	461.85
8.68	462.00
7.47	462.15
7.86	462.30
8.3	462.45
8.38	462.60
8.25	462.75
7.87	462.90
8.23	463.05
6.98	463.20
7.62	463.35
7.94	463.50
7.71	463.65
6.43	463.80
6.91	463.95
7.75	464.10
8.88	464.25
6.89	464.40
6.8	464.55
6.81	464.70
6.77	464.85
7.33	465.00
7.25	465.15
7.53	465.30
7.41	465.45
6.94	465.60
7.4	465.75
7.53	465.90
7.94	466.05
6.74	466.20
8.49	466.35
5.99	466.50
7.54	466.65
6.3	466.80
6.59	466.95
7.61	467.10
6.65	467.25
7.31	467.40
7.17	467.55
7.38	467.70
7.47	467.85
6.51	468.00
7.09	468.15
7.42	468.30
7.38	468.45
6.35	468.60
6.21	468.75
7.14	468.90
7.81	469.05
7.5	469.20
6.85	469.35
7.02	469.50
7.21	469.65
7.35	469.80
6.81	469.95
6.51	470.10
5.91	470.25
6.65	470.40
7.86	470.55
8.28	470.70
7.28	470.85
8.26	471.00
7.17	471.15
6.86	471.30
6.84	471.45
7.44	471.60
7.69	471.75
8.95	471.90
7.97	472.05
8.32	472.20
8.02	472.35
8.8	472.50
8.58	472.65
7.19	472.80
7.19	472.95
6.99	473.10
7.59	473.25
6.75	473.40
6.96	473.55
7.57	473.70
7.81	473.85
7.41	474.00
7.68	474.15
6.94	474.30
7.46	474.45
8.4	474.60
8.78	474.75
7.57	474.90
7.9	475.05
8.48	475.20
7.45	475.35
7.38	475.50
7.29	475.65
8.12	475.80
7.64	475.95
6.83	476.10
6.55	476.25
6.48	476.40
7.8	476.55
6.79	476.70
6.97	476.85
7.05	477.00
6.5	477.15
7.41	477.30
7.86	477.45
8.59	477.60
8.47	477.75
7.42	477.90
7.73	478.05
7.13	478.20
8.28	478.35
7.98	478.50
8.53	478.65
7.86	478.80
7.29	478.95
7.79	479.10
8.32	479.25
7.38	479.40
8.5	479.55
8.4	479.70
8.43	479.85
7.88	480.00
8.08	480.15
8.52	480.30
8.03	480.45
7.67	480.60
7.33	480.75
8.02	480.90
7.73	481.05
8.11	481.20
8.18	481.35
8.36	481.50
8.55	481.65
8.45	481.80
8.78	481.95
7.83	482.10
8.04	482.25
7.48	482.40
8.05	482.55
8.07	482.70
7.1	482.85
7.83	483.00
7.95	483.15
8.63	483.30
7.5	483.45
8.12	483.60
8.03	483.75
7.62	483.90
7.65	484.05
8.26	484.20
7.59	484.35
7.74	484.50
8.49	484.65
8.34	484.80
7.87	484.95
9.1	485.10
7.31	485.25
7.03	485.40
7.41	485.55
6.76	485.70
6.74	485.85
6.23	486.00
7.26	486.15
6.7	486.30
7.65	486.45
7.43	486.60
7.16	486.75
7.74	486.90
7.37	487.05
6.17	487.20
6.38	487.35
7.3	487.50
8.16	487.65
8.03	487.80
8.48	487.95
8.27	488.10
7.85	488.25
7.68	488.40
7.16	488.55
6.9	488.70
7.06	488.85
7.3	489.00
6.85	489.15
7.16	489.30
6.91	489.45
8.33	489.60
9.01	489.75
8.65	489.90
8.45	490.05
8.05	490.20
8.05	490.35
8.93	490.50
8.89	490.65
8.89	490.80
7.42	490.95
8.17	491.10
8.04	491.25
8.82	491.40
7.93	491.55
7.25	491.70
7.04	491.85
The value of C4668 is 0.80 nm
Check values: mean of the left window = 8.08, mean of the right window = 7.82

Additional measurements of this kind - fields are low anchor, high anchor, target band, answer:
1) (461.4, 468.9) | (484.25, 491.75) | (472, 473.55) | -0.04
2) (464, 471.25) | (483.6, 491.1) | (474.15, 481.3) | -0.28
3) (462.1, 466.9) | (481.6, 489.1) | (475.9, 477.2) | 0.10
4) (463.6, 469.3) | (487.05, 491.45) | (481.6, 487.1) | -0.03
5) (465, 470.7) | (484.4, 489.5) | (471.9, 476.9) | -0.25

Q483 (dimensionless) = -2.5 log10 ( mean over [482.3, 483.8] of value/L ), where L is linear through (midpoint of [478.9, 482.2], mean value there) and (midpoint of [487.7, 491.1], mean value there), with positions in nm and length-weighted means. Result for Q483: 0.02 mag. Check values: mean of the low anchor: 8.08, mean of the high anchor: 7.93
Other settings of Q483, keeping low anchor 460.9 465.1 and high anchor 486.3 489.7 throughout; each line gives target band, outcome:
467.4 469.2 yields 0.08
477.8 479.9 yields -0.06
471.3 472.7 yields -0.06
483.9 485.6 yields -0.06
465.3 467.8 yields 0.06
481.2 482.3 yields -0.11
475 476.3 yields 0.00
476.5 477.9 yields 0.01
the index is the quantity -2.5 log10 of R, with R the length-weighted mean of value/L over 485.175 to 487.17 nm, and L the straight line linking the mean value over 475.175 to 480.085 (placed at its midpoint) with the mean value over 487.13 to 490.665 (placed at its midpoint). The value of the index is 0.087 mag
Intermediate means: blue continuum 7.65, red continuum 7.73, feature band 7.12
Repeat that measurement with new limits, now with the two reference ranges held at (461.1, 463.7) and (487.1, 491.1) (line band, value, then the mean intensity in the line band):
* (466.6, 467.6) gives 0.13 mag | 7.01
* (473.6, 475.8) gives 0.02 mag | 7.73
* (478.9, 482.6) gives -0.03 mag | 8.05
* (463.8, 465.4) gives 0.10 mag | 7.25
